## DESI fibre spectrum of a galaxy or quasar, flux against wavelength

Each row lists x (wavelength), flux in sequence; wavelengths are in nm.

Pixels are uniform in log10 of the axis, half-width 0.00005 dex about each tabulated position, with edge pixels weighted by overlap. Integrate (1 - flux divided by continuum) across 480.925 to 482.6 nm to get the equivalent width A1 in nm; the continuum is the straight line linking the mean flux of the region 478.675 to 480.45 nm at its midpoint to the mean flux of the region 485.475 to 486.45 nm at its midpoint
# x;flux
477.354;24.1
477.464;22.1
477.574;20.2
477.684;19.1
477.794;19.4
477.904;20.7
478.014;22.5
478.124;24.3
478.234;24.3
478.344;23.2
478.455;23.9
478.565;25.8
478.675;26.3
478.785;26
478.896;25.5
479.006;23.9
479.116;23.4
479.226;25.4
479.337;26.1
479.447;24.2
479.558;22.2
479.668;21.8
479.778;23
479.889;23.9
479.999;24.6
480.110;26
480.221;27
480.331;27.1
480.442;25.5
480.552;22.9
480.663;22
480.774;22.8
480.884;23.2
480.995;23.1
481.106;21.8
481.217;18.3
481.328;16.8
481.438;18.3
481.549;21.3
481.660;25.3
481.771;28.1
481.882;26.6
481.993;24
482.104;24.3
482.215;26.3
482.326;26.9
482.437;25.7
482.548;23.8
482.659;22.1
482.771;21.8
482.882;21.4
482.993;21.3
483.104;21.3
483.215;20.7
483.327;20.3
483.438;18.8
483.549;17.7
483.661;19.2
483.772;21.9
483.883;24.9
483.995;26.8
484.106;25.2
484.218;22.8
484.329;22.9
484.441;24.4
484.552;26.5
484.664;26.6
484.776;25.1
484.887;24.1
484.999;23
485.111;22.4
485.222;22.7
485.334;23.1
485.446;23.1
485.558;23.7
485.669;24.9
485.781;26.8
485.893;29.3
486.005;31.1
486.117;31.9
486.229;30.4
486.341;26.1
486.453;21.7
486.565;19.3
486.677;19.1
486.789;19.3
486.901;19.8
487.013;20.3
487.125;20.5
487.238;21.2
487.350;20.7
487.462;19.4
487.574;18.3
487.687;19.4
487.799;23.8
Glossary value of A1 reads 0.15 nm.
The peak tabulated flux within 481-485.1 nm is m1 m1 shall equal 28.1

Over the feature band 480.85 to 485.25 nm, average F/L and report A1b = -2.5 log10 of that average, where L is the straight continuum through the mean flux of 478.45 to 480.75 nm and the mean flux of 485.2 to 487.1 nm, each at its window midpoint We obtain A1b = 0.067 mag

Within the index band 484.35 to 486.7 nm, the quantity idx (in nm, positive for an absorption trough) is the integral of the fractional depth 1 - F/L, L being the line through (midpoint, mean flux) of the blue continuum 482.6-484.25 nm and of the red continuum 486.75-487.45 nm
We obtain -0.470 nm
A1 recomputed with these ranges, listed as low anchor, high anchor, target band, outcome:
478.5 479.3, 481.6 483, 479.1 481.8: 0.171 nm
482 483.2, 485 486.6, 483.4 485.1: 0.079 nm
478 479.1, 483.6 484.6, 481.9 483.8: 0.134 nm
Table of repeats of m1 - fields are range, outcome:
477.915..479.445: 26.3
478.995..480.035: 26.1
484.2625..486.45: 31.9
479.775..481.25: 27.1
